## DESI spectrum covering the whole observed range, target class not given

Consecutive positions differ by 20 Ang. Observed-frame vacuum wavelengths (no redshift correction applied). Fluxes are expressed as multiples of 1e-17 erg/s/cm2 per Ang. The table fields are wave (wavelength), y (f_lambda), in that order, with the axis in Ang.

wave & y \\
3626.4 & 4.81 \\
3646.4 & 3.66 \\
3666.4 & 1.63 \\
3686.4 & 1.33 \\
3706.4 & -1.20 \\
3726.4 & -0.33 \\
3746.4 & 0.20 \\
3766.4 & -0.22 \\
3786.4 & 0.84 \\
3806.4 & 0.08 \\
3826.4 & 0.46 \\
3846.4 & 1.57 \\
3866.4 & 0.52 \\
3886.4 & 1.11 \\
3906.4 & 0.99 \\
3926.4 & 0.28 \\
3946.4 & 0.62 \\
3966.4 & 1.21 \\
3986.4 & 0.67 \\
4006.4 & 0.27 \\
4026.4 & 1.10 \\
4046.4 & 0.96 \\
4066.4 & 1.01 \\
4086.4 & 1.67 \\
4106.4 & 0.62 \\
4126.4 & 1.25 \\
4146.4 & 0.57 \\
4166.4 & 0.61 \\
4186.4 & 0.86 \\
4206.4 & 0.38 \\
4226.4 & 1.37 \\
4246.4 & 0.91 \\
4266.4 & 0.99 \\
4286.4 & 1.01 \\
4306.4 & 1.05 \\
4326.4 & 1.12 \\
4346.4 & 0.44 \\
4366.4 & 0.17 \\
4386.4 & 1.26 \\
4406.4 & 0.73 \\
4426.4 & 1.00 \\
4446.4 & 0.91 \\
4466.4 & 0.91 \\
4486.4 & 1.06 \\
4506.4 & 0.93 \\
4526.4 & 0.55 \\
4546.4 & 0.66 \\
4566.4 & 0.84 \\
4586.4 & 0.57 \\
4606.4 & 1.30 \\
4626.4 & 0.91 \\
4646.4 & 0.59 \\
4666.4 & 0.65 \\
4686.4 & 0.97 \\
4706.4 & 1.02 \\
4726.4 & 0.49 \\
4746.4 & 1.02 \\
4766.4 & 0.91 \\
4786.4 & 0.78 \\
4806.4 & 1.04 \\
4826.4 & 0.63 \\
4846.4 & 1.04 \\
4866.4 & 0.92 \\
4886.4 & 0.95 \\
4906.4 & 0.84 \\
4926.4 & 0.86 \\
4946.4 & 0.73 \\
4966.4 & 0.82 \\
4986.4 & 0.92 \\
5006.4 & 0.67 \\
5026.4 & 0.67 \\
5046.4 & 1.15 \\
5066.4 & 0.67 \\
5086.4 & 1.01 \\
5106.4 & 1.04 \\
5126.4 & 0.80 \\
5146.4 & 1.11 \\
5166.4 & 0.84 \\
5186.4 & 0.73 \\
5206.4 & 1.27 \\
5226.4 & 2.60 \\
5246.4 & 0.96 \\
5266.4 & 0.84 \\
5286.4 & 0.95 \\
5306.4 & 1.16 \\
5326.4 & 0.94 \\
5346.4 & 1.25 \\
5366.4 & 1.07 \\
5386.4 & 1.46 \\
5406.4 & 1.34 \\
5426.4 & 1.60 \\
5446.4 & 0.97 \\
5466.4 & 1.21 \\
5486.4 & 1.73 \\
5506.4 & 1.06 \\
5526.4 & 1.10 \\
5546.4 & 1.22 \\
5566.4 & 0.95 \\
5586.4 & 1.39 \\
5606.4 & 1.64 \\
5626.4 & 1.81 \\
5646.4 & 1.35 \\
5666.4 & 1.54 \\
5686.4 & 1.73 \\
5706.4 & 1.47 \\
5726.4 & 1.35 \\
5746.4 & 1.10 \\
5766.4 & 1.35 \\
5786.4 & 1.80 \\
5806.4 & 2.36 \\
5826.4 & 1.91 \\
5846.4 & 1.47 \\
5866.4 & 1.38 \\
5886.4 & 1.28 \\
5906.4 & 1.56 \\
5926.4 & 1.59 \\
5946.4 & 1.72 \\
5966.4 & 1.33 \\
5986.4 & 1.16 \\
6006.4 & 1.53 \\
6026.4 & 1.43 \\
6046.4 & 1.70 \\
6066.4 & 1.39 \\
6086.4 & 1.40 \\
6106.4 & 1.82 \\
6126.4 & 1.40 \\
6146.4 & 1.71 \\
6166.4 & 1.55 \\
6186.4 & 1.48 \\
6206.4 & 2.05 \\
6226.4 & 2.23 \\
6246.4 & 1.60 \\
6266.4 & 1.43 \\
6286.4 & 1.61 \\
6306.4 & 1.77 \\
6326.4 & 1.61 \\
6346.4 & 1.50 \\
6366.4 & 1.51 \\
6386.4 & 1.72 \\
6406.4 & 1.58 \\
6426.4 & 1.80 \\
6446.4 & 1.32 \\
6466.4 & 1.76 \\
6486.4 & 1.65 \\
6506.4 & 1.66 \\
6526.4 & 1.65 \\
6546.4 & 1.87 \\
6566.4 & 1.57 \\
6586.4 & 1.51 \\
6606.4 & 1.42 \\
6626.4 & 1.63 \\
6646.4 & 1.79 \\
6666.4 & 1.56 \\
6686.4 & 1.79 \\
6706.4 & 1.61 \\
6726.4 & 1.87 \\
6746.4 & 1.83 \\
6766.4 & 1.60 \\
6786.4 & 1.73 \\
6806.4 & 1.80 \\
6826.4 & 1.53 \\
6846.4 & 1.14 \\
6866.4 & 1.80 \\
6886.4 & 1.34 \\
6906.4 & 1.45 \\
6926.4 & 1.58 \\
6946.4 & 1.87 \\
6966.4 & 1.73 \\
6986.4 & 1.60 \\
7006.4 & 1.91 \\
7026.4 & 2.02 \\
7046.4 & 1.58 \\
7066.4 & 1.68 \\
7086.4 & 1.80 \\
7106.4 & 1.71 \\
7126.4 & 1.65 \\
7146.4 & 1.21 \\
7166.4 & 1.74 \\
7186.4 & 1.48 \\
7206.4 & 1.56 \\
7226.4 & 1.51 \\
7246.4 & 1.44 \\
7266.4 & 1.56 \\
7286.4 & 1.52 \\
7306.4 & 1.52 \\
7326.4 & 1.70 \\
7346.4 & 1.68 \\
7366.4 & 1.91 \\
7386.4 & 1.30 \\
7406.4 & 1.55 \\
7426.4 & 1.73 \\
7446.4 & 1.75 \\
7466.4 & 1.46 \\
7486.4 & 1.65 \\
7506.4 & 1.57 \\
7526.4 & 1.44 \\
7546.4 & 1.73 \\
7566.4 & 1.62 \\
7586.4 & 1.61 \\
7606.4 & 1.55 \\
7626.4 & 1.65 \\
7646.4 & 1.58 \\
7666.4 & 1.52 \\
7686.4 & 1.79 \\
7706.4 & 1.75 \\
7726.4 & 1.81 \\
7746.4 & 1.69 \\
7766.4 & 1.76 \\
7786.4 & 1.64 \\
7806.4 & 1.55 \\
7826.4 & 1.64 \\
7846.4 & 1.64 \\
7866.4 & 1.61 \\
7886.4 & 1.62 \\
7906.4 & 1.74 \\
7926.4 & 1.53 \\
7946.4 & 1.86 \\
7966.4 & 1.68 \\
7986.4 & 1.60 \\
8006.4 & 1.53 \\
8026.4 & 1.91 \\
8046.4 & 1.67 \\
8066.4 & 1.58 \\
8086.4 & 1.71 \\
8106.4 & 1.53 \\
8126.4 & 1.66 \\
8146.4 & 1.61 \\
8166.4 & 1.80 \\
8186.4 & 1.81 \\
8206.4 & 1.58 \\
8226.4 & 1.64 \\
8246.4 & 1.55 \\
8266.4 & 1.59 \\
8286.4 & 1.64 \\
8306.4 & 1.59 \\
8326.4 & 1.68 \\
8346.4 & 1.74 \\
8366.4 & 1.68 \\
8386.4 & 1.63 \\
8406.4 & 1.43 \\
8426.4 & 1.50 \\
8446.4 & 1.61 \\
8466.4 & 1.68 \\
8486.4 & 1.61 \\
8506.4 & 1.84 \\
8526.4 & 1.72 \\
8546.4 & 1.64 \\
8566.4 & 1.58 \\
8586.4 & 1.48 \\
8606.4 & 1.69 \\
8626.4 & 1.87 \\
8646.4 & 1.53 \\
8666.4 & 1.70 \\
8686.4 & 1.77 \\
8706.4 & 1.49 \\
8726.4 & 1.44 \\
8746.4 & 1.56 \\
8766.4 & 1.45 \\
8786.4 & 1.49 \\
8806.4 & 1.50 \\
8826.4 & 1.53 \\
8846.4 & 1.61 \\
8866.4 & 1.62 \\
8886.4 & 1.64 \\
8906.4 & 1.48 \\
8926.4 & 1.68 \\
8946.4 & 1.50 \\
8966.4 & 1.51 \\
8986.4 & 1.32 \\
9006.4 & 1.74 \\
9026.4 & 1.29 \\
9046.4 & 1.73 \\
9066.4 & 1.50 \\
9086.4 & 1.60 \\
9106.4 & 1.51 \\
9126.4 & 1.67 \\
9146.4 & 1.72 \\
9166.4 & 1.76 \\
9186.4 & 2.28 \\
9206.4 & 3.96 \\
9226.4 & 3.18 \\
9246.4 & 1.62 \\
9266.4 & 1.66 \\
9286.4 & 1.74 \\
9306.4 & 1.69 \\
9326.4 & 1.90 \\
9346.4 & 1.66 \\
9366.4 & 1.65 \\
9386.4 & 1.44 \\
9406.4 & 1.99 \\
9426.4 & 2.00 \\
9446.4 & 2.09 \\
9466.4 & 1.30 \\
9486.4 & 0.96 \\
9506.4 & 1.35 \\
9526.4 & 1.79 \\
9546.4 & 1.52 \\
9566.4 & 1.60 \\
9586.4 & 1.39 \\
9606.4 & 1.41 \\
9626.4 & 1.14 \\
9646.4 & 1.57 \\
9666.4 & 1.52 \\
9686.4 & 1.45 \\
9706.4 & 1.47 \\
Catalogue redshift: 0.402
